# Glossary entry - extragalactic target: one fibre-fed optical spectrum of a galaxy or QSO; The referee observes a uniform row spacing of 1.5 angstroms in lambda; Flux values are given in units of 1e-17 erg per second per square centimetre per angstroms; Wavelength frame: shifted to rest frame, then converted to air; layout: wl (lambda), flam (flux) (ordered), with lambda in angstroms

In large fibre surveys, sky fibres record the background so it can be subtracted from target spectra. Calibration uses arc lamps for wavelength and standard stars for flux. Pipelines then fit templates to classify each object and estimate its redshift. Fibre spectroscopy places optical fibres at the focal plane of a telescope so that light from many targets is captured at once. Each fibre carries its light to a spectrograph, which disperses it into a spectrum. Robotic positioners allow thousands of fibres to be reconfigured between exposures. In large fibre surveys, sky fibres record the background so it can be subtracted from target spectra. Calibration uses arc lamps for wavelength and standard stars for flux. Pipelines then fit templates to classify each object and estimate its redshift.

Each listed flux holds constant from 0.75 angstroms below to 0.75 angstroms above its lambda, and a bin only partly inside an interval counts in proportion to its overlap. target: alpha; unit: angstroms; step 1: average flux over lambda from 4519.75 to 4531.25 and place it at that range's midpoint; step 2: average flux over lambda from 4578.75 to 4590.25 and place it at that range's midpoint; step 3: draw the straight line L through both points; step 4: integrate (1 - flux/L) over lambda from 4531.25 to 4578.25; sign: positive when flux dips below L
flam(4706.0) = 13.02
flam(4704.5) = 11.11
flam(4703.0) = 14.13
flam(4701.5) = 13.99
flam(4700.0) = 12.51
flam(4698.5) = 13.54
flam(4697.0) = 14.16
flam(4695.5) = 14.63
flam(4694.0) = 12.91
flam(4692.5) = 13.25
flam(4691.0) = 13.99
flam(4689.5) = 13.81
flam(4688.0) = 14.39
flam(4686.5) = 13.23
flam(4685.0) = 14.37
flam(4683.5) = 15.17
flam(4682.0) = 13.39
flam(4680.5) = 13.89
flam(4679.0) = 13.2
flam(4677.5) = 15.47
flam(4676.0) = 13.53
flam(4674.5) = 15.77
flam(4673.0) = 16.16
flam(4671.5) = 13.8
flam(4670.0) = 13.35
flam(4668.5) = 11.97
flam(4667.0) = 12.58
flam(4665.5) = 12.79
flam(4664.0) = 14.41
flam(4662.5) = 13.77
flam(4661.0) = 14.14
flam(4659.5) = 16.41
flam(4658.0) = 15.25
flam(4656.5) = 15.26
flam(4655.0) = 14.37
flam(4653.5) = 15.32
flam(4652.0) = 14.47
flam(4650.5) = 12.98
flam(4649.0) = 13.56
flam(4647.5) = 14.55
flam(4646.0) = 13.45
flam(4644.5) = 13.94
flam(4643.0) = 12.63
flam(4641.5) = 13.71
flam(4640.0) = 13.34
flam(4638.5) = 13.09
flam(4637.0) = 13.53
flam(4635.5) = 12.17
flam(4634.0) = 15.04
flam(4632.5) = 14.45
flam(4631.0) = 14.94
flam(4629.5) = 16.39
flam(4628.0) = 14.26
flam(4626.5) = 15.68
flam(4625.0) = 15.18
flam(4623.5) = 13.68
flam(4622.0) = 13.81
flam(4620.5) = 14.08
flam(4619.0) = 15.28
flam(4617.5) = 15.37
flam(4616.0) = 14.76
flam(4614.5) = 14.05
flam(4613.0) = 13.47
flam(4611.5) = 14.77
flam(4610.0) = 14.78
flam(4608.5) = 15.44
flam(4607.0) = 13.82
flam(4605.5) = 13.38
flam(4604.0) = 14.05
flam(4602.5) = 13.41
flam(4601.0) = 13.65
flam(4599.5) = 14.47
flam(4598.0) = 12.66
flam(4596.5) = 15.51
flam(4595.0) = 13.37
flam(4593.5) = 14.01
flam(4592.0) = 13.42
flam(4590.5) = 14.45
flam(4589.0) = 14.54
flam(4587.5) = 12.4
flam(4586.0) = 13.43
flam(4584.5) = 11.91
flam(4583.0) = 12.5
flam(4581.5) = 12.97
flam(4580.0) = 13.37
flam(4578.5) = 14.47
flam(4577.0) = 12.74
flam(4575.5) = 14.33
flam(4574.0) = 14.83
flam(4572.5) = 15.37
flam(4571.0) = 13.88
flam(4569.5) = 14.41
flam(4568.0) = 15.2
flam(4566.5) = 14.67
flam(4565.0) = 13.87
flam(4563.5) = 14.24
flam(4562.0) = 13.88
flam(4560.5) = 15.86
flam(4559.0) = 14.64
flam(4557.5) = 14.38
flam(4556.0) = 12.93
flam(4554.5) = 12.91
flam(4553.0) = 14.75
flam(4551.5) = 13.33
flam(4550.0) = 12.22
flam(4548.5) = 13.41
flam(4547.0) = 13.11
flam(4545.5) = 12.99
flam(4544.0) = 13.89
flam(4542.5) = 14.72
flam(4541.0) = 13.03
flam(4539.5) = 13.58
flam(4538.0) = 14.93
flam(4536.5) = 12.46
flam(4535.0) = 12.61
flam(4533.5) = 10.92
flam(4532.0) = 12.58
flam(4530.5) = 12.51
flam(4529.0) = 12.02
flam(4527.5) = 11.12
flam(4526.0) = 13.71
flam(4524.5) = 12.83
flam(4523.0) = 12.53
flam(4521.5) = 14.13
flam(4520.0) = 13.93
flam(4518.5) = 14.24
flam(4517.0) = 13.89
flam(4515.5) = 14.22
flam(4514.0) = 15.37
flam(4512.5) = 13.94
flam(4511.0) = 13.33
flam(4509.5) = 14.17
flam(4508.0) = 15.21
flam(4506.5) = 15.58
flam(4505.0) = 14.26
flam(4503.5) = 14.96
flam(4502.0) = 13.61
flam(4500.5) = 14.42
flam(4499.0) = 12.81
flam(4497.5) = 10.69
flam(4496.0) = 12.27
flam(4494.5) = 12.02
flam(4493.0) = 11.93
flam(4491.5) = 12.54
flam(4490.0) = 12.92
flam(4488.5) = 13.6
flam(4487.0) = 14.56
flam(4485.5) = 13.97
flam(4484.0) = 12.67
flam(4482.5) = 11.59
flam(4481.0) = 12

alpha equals -2.9 angstroms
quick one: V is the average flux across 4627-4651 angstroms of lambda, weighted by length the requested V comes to 13.9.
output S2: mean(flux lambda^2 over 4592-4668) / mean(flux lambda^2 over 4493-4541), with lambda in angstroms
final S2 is 1.12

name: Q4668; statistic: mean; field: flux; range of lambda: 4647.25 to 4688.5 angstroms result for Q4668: 14.2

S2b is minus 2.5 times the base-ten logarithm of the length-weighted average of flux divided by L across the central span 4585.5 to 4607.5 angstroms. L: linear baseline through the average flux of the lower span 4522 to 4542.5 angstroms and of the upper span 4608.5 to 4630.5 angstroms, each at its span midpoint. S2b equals 0.03 mag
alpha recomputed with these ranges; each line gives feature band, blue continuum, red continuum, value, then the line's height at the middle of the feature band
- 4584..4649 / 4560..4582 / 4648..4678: 0.9 angstroms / 14.3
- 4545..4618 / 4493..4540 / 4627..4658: -0.9 angstroms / 13.7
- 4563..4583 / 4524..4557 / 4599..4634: -0.7 angstroms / 13.7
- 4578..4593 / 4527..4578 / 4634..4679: 0.4 angstroms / 13.7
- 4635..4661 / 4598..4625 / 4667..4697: 0.1 angstroms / 14.1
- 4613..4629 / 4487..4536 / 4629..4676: -0.8 angstroms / 13.9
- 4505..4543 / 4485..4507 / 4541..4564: 0.1 angstroms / 13.5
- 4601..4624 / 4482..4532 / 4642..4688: -0.7 angstroms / 13.9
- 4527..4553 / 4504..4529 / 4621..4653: 1.7 angstroms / 13.9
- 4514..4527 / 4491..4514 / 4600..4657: -0.1 angstroms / 13.6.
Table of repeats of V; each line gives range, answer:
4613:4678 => 14.2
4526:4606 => 13.6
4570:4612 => 13.9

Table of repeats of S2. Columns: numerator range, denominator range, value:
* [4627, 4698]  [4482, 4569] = 1.11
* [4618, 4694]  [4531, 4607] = 1.07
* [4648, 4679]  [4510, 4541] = 1.14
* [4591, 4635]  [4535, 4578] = 1.06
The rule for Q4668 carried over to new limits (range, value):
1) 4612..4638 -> 14.5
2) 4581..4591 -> 13.1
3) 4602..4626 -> 14.4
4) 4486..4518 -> 13.6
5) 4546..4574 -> 14.1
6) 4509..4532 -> 13.4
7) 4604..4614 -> 14.3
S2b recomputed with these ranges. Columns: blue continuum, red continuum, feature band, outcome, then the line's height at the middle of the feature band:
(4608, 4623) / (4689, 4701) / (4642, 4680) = -0.009 mag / 14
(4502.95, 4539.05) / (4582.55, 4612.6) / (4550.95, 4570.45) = -0.043 mag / 13.7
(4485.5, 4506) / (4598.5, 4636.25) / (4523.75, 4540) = 0.075 mag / 13.5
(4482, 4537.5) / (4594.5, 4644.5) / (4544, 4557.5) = 0.024 mag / 13.6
